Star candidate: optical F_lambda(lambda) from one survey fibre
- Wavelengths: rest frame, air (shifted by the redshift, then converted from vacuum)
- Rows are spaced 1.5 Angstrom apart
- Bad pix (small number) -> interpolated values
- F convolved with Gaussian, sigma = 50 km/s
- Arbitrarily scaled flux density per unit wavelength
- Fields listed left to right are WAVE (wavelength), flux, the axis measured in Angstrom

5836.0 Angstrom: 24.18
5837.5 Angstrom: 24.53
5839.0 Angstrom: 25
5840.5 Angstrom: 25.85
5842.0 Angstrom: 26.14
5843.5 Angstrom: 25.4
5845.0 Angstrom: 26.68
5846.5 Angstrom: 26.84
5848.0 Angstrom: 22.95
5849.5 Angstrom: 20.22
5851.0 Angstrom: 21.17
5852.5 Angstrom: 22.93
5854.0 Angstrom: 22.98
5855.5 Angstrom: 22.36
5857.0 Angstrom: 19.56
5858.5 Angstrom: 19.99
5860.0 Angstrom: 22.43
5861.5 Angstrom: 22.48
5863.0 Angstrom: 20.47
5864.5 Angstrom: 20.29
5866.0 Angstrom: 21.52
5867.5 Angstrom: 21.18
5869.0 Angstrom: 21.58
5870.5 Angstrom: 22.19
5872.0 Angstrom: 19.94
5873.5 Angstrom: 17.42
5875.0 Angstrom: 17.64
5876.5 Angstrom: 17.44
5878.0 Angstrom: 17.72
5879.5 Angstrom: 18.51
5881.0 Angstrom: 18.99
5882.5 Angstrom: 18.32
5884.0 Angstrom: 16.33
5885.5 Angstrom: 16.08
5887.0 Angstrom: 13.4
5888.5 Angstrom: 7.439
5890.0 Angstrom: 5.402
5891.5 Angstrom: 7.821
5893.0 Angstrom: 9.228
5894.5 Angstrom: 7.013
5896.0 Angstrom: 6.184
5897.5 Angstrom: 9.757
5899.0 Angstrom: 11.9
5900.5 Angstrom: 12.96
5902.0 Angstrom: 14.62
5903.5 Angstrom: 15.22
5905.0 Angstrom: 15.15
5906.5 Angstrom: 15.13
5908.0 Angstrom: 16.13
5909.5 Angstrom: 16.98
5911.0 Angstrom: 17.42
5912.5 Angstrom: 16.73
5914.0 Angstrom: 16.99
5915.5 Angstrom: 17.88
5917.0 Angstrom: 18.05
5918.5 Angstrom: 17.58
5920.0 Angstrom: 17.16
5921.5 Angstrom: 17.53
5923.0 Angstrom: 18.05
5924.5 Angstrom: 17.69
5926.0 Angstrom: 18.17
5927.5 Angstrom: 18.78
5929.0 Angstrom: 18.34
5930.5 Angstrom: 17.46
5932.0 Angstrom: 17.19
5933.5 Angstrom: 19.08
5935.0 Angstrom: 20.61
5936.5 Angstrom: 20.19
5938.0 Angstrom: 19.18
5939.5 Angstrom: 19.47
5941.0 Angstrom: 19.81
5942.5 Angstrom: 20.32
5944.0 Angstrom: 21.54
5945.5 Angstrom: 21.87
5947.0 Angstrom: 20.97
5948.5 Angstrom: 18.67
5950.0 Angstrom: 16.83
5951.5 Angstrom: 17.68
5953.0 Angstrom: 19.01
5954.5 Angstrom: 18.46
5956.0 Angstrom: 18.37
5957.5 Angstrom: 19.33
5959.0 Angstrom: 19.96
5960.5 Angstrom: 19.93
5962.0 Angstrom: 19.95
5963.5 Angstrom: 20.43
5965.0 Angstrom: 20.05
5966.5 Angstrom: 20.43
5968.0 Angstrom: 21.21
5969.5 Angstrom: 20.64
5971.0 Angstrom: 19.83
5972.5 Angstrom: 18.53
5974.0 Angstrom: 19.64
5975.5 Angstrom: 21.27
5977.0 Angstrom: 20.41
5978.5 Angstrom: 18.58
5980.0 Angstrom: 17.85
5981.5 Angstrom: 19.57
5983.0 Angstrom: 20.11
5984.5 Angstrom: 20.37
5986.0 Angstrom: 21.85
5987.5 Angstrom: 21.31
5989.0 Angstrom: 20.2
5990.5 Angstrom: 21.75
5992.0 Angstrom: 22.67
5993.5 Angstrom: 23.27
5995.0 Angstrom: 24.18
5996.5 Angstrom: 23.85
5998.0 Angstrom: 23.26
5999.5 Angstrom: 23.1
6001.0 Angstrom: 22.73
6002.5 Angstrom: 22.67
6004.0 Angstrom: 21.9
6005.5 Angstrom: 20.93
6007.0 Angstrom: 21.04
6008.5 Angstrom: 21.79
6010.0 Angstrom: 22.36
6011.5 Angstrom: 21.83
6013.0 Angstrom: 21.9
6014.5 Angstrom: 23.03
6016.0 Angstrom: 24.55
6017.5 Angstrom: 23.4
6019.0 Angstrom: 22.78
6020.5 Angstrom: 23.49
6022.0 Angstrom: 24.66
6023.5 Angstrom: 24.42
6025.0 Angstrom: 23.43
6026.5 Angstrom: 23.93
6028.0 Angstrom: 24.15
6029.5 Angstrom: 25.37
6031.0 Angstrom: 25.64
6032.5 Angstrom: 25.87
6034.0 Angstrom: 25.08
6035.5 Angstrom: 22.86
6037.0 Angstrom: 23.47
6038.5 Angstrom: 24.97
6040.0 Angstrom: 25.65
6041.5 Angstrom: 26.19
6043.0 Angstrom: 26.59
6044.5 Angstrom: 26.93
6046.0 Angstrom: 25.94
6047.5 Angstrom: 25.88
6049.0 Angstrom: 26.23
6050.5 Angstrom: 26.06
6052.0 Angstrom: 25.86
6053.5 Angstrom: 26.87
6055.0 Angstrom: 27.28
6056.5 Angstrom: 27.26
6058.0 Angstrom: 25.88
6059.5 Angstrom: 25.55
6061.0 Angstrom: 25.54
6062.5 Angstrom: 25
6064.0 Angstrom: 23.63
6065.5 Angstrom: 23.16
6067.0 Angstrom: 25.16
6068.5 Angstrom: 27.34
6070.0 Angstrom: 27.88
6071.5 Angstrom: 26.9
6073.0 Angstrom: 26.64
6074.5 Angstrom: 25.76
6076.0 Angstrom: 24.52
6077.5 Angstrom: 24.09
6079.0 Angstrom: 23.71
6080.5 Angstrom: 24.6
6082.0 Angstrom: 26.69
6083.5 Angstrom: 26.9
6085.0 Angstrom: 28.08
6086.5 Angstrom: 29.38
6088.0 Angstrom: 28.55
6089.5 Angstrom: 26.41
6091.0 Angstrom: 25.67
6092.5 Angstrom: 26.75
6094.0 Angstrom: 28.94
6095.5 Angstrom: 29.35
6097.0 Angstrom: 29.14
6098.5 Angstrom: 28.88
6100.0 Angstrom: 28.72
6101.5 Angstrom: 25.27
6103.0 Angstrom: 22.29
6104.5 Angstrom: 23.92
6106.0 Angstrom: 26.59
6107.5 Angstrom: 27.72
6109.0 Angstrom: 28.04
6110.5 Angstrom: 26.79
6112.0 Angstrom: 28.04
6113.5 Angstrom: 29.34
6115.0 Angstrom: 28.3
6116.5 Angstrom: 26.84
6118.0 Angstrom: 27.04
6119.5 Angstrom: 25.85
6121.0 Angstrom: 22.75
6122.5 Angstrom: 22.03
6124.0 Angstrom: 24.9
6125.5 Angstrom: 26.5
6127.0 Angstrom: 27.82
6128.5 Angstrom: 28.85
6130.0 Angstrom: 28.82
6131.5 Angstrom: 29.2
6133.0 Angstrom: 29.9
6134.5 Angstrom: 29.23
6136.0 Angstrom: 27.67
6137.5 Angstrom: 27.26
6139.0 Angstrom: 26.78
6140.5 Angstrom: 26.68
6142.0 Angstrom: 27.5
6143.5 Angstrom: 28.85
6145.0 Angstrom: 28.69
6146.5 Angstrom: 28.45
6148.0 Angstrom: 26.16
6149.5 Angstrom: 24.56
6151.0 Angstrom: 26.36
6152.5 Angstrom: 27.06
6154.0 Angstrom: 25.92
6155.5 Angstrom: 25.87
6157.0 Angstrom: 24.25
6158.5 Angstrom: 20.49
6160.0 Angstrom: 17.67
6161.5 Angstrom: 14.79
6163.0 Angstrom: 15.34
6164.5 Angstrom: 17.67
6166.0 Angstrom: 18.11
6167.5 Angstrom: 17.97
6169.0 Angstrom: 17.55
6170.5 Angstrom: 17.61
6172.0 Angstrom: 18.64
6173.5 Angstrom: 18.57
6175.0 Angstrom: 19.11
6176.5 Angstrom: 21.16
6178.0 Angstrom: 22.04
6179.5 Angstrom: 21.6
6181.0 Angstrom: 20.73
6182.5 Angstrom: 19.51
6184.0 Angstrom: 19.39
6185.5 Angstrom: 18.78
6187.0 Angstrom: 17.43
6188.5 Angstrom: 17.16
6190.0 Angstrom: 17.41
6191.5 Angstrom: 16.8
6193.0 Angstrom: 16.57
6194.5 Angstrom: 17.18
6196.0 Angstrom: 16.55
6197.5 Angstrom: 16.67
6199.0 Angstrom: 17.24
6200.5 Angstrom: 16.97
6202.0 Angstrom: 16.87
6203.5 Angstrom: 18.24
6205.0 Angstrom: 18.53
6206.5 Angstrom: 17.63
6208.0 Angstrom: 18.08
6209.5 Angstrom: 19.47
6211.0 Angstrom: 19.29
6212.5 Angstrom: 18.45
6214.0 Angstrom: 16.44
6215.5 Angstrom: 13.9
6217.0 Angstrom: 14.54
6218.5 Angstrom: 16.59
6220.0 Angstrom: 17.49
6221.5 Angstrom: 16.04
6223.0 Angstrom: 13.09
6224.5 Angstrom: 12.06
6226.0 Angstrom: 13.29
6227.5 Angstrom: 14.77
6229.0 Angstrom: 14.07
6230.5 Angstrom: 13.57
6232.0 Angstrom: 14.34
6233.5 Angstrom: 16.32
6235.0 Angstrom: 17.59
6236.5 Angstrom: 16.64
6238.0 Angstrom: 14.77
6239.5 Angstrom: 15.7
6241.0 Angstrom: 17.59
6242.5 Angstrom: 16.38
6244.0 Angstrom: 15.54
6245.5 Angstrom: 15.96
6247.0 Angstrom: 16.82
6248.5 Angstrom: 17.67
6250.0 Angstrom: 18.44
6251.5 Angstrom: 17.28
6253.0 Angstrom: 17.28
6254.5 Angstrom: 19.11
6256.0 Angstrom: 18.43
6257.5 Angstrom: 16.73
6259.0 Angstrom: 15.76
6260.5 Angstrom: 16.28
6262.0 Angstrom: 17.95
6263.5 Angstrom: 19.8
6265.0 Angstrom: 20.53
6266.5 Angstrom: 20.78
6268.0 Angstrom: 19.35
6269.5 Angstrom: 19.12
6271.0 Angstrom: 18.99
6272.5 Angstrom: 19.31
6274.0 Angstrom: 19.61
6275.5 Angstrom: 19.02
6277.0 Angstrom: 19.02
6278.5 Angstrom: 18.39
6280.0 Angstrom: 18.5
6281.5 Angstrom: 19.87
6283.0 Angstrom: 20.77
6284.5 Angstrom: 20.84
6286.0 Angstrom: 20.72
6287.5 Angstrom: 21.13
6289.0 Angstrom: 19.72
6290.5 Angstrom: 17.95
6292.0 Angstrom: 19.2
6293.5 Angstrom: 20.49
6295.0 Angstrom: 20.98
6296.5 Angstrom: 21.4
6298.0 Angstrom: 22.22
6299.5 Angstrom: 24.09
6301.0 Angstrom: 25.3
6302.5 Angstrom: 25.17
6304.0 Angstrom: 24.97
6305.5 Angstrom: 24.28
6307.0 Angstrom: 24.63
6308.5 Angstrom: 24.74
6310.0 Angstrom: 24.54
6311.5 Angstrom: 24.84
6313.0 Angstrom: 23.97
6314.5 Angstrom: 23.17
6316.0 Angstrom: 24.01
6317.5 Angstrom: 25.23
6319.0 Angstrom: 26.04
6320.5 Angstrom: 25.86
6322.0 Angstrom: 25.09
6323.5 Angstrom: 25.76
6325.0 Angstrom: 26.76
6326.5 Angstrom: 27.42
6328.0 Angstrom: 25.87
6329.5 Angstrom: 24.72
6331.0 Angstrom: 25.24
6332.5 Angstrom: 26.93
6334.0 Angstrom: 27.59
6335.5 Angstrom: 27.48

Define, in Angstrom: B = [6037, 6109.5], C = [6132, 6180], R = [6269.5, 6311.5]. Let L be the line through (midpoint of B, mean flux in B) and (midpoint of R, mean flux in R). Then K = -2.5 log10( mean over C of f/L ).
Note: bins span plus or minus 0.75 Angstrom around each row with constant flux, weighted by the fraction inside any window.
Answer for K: 0.060 mag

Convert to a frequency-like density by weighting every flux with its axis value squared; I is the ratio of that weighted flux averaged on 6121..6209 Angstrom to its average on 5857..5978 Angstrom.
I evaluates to 1.34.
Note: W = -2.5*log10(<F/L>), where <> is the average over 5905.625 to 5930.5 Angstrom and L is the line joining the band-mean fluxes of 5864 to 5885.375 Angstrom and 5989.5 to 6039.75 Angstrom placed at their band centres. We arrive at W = 0.17 mag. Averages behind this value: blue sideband 19.1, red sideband 23.4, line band 17.4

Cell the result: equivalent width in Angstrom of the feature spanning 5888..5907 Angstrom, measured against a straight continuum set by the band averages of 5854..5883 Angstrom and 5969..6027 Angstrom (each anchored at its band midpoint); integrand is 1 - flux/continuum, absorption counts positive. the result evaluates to 9.2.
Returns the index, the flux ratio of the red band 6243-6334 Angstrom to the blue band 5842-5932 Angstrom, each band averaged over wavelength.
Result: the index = 1.21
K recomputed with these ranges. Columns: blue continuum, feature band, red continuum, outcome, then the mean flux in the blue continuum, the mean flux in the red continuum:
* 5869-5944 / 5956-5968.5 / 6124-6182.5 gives -0.12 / 16.2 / 23.7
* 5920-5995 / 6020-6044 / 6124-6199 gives -0.20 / 19.7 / 22.3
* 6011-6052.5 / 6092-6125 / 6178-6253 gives -0.24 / 24.7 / 16.9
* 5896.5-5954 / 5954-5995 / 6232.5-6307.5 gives -0.14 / 17.5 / 19.3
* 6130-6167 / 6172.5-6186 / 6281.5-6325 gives 0.21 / 24.8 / 23.1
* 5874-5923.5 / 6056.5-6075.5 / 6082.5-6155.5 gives -0.07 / 14.6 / 27.2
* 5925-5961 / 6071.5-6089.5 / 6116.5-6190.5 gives -0.20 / 19.2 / 23.2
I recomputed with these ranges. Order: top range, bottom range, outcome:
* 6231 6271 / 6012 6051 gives 0.76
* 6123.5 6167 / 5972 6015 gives 1.23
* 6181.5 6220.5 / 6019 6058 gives 0.73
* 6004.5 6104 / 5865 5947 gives 1.60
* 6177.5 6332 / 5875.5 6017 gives 1.16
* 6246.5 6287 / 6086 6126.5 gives 0.74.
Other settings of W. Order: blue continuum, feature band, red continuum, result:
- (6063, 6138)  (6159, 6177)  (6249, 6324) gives 0.353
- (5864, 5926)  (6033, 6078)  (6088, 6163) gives -0.115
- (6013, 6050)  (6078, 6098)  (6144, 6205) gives -0.190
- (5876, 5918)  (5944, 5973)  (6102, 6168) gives -0.157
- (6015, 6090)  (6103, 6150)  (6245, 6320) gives -0.133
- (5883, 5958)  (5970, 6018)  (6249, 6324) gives -0.242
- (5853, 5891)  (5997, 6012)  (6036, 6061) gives 0.089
